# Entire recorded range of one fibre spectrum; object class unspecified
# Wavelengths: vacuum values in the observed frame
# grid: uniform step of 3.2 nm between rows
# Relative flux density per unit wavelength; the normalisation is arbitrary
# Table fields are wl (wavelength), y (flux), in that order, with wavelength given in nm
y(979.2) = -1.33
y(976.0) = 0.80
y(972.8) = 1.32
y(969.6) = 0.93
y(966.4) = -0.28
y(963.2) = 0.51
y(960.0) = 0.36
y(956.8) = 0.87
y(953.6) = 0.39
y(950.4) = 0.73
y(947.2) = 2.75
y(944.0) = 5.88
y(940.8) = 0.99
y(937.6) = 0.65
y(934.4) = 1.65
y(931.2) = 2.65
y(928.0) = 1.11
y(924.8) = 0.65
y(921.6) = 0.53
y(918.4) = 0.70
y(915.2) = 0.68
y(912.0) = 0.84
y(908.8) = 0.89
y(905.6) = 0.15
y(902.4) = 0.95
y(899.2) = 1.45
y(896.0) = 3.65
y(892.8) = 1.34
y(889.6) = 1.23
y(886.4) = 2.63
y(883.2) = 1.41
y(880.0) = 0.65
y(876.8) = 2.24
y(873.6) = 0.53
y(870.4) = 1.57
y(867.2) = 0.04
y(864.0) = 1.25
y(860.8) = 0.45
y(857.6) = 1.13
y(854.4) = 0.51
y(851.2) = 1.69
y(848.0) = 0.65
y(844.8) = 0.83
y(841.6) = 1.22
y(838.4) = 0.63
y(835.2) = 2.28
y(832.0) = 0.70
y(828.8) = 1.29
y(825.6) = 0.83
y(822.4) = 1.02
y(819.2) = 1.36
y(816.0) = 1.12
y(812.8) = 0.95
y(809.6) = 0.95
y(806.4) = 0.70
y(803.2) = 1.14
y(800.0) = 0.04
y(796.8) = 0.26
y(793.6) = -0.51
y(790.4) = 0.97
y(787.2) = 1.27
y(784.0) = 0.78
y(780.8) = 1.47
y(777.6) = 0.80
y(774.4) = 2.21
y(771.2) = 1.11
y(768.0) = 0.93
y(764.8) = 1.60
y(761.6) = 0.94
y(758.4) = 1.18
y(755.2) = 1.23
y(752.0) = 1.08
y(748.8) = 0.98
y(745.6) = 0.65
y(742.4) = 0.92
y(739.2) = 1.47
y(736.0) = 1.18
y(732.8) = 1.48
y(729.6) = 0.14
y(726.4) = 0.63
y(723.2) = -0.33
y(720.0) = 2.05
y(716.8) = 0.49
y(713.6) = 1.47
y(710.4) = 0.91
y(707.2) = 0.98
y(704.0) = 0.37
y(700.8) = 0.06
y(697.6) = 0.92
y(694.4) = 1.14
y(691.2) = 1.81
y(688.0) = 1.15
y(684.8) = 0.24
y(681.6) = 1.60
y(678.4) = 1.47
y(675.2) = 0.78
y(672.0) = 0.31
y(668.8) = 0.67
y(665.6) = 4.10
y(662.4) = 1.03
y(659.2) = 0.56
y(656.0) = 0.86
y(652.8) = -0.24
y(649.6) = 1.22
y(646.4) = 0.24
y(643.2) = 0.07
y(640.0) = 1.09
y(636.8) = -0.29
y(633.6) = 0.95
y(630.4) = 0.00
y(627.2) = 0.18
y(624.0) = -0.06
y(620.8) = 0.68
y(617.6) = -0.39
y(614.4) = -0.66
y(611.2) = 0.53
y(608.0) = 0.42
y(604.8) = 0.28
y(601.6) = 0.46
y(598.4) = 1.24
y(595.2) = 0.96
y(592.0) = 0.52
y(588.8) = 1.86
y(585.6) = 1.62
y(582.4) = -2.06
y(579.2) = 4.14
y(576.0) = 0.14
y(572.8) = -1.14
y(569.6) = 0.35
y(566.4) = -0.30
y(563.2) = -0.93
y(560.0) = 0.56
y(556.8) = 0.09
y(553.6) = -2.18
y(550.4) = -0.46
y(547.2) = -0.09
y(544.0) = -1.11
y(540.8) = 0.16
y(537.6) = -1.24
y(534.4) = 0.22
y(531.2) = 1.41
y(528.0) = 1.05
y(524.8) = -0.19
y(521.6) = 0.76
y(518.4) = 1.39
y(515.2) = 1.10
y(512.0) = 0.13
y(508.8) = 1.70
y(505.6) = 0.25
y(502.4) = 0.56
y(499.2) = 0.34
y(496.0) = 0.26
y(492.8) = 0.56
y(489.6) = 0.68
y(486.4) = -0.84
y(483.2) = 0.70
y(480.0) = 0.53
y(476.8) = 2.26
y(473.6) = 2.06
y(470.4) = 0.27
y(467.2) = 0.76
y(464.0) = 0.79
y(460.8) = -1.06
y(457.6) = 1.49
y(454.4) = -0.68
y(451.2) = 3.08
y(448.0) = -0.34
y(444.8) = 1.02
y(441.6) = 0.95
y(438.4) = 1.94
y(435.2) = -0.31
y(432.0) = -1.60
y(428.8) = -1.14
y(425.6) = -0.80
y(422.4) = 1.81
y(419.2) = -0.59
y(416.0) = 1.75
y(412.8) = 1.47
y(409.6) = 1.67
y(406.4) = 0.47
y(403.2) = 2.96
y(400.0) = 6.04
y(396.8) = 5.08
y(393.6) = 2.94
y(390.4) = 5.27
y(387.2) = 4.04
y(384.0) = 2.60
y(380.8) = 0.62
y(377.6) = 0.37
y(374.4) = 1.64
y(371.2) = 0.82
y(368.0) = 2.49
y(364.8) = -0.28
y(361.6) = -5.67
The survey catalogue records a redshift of 0.79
